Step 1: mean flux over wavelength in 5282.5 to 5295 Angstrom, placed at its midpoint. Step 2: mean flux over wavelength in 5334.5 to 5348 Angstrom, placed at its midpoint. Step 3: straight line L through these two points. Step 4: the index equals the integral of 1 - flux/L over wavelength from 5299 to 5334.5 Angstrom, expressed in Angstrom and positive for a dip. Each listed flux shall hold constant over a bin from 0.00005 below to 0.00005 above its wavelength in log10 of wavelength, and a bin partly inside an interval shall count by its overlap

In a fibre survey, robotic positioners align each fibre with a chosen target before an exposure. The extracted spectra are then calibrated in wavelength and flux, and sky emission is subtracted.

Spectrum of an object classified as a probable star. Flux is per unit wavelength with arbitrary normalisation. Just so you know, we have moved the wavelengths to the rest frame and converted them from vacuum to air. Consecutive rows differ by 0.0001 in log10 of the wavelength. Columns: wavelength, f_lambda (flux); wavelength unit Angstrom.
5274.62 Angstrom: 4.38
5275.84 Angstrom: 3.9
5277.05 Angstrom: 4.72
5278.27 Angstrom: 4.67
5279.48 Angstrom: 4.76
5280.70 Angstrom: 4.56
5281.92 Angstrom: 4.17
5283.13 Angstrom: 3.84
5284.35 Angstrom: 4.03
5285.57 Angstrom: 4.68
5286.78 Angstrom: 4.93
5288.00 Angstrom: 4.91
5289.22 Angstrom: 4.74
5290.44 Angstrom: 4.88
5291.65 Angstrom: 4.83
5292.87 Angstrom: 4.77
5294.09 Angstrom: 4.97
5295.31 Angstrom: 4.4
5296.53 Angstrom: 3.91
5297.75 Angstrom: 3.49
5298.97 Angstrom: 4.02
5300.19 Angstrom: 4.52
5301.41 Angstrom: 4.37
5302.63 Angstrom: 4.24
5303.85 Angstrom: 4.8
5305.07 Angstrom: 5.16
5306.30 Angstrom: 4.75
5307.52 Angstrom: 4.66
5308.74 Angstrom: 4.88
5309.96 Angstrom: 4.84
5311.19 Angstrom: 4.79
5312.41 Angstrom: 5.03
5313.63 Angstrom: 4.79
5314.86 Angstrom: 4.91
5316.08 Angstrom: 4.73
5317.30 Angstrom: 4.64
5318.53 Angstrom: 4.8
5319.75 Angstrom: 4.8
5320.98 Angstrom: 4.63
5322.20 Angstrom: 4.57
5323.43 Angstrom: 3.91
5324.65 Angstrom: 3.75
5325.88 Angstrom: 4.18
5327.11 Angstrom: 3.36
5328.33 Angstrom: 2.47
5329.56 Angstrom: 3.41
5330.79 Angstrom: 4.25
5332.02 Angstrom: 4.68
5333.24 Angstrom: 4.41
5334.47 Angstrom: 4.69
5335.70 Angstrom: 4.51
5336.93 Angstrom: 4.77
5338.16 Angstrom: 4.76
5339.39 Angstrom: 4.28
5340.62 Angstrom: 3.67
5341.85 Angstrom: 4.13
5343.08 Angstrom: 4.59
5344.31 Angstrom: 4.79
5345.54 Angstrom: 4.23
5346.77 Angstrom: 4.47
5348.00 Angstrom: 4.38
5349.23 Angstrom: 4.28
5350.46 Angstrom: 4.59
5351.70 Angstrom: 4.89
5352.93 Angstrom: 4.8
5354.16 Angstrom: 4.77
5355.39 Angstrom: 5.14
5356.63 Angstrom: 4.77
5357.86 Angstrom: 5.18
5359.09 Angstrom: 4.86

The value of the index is 0.8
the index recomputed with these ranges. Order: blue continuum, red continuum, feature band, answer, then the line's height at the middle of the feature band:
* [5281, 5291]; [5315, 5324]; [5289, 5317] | -0.40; 4.56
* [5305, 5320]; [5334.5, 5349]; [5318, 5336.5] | 1.82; 4.62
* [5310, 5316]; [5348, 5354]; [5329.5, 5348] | 1.16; 4.7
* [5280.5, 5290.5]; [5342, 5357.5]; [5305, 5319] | -0.80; 4.56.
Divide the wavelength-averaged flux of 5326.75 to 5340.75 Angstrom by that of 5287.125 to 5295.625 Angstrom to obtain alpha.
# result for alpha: 0.86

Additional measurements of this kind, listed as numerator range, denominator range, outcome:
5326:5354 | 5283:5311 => 0.94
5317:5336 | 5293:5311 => 0.93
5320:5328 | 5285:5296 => 0.84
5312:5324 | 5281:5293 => 1.02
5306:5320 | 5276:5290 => 1.06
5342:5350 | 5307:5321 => 0.93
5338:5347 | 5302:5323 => 0.91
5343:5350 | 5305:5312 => 0.92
